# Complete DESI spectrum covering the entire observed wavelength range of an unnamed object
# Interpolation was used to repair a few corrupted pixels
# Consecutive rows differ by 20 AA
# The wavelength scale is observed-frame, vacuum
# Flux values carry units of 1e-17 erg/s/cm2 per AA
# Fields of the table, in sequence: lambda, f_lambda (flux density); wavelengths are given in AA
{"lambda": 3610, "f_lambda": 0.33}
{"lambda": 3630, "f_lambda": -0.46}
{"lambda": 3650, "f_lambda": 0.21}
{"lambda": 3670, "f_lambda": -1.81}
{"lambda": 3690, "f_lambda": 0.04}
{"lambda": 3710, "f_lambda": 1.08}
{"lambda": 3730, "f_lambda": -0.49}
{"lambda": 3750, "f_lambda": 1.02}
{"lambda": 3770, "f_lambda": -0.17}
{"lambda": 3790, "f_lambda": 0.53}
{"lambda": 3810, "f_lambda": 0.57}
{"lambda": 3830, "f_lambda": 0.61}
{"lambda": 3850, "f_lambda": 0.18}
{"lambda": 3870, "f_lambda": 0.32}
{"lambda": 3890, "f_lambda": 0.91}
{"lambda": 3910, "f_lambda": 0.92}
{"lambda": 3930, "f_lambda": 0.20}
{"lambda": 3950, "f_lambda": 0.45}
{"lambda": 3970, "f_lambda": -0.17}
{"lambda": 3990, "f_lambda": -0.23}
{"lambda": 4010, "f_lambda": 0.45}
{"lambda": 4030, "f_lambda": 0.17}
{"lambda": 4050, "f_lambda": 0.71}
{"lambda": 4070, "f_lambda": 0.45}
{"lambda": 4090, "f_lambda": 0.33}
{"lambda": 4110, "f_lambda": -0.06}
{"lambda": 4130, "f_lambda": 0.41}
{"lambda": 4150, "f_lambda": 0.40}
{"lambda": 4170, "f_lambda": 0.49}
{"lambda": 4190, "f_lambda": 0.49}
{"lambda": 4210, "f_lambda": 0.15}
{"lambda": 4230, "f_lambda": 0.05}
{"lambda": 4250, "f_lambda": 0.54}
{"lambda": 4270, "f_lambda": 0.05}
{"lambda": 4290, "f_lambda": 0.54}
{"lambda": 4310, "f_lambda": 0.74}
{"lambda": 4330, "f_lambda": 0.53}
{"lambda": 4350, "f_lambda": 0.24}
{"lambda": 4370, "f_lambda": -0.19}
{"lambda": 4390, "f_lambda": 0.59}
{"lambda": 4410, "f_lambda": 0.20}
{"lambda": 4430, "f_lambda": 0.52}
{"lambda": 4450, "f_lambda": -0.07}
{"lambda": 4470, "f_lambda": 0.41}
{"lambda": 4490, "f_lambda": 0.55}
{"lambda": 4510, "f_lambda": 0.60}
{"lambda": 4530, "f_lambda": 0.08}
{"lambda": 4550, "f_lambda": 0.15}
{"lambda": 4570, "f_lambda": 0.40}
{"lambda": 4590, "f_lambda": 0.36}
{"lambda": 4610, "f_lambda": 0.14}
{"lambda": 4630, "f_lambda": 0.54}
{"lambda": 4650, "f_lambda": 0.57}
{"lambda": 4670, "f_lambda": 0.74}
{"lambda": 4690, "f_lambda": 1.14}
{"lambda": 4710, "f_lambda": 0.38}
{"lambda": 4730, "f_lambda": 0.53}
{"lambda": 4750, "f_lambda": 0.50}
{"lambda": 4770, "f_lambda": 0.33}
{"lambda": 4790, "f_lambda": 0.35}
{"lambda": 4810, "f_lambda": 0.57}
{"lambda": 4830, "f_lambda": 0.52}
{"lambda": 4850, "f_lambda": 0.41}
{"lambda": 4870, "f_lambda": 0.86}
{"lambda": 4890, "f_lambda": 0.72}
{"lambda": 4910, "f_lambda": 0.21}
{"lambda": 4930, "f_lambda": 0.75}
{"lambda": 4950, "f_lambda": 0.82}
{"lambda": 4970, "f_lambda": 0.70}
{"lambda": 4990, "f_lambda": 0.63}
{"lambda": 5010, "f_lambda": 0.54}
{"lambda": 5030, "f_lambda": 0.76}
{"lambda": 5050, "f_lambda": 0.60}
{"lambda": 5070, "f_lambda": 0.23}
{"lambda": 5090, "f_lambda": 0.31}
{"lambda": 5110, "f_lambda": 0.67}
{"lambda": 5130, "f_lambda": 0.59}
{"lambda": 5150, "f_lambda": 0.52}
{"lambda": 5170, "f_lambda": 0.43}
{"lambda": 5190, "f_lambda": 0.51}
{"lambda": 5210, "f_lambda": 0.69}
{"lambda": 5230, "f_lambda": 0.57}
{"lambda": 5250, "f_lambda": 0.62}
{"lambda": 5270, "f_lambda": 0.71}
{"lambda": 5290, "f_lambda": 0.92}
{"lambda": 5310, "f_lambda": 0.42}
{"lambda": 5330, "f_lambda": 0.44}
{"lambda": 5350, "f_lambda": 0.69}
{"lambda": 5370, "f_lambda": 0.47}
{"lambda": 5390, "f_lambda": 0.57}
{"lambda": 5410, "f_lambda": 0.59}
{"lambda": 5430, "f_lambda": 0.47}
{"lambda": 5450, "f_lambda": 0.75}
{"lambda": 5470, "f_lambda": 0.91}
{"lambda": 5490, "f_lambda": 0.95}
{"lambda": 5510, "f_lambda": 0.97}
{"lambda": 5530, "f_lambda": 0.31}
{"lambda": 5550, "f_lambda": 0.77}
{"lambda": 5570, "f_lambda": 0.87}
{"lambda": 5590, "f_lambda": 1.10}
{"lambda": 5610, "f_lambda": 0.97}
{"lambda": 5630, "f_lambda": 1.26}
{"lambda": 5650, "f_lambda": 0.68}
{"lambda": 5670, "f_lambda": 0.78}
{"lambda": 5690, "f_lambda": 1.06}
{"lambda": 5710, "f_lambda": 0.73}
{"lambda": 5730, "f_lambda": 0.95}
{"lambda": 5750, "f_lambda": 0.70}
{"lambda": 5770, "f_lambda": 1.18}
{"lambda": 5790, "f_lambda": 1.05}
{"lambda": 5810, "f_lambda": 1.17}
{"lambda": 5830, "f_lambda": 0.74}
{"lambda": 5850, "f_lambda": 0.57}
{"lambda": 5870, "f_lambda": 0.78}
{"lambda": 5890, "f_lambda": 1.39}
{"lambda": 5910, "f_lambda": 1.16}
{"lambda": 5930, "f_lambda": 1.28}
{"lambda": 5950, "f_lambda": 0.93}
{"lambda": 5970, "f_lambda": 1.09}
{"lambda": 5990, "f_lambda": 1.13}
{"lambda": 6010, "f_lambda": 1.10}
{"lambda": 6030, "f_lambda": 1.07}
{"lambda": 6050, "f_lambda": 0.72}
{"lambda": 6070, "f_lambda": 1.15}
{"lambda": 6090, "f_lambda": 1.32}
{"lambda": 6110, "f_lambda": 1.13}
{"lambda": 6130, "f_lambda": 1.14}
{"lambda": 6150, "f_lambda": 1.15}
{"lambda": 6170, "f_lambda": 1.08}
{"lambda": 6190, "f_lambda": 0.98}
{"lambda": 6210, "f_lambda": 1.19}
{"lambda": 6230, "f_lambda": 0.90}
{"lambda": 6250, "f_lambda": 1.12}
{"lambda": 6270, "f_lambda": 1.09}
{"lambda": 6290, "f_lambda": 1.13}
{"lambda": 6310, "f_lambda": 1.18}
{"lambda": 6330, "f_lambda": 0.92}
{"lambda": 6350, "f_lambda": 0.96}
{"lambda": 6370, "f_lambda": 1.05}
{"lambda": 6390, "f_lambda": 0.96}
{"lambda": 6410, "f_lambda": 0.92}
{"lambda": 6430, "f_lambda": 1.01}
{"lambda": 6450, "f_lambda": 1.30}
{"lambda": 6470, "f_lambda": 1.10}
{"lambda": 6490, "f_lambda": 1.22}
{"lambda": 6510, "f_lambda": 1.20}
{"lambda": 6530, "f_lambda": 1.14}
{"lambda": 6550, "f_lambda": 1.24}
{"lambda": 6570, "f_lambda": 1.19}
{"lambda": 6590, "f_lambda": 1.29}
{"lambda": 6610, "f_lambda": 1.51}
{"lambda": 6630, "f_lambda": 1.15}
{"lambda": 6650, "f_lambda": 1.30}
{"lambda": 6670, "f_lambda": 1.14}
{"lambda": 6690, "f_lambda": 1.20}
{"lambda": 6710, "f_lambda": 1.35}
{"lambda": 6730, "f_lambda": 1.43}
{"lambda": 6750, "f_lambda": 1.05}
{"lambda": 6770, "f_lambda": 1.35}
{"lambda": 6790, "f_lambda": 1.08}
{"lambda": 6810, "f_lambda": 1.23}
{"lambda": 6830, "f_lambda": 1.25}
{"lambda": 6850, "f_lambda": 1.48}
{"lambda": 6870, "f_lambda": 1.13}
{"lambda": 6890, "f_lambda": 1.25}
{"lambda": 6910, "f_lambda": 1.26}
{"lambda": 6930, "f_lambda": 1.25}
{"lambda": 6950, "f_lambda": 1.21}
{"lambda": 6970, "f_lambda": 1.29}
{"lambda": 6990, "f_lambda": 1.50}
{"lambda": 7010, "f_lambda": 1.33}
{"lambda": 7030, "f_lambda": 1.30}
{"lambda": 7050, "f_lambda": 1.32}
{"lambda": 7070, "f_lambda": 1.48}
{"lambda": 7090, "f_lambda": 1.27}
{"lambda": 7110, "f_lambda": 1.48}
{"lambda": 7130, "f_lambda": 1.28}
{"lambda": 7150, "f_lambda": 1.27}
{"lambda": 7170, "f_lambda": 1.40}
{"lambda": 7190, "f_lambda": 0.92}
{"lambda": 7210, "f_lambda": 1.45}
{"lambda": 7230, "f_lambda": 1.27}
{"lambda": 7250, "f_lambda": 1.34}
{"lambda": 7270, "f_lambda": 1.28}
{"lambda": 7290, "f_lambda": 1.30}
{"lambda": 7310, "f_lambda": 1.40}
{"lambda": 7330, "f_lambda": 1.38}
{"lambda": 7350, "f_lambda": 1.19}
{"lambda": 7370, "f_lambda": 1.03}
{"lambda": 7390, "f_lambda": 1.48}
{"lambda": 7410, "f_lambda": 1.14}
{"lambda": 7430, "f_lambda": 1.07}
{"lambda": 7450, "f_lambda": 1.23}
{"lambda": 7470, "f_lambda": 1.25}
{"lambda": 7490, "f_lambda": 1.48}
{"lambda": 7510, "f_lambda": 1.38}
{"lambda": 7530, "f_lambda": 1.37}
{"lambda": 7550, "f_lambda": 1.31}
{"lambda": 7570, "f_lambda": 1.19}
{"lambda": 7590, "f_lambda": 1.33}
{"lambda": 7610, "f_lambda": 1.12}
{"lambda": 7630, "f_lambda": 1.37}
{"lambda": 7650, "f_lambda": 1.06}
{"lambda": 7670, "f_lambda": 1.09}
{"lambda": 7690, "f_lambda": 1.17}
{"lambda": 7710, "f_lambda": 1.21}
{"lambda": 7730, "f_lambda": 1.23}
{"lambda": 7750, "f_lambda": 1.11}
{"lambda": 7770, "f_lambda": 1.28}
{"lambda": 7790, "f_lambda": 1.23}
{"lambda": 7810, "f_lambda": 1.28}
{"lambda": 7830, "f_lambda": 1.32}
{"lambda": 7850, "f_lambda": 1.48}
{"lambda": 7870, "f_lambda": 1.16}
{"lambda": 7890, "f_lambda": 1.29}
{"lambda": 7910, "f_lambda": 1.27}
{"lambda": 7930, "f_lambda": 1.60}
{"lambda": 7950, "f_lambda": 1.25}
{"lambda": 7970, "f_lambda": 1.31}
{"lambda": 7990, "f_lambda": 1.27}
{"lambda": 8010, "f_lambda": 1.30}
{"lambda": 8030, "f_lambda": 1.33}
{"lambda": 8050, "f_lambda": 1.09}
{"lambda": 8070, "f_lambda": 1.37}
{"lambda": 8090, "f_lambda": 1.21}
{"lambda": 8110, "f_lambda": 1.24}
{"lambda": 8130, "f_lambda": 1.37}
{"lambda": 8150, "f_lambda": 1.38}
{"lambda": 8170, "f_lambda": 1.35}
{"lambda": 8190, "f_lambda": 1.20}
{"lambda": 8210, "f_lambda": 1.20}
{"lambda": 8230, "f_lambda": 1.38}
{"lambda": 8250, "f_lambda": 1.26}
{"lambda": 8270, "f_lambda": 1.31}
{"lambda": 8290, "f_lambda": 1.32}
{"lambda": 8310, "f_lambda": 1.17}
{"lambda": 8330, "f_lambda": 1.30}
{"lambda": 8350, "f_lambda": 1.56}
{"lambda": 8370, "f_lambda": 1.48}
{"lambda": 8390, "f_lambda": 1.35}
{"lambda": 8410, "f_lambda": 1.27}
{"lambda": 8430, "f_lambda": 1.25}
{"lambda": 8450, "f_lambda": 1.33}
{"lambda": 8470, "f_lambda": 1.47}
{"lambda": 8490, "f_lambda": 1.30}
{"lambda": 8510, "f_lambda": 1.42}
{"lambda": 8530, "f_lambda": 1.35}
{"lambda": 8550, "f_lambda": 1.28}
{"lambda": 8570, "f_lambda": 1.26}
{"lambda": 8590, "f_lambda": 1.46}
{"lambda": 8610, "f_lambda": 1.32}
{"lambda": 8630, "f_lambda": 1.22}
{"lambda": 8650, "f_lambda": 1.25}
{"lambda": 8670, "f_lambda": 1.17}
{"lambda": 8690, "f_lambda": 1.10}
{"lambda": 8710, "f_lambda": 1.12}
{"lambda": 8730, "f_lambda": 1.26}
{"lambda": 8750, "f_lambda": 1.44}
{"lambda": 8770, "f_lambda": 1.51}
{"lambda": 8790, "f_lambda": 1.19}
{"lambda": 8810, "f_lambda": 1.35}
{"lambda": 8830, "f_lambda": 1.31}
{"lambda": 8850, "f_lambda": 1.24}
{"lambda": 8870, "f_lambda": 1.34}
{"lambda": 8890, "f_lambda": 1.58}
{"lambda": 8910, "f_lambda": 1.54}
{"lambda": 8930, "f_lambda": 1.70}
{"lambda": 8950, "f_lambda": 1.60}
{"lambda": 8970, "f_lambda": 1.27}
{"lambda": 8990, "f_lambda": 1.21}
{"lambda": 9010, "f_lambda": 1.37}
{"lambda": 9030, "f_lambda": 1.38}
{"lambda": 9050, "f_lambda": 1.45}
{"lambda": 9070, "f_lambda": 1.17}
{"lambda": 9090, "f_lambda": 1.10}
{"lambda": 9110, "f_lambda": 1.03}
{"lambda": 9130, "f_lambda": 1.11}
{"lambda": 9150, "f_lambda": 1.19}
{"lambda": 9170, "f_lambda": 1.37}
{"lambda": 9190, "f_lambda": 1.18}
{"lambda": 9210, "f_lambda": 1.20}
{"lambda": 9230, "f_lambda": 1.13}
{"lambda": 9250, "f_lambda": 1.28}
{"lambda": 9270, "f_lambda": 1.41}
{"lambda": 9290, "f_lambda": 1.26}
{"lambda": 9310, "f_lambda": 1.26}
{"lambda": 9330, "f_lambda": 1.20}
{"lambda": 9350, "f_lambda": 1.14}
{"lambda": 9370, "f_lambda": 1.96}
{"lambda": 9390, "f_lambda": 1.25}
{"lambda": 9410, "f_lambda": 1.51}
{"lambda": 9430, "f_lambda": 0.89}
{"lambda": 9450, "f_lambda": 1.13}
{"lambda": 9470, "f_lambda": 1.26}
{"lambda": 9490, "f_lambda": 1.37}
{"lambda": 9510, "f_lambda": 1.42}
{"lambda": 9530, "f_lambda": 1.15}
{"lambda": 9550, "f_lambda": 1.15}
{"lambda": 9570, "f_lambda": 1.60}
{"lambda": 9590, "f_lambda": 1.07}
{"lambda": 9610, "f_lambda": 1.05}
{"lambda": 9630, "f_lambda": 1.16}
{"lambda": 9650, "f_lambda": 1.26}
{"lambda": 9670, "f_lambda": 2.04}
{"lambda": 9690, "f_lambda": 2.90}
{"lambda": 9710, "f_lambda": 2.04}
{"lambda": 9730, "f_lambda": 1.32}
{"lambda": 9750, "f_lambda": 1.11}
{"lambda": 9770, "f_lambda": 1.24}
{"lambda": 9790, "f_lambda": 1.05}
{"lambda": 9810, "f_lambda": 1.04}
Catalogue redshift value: 0.475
